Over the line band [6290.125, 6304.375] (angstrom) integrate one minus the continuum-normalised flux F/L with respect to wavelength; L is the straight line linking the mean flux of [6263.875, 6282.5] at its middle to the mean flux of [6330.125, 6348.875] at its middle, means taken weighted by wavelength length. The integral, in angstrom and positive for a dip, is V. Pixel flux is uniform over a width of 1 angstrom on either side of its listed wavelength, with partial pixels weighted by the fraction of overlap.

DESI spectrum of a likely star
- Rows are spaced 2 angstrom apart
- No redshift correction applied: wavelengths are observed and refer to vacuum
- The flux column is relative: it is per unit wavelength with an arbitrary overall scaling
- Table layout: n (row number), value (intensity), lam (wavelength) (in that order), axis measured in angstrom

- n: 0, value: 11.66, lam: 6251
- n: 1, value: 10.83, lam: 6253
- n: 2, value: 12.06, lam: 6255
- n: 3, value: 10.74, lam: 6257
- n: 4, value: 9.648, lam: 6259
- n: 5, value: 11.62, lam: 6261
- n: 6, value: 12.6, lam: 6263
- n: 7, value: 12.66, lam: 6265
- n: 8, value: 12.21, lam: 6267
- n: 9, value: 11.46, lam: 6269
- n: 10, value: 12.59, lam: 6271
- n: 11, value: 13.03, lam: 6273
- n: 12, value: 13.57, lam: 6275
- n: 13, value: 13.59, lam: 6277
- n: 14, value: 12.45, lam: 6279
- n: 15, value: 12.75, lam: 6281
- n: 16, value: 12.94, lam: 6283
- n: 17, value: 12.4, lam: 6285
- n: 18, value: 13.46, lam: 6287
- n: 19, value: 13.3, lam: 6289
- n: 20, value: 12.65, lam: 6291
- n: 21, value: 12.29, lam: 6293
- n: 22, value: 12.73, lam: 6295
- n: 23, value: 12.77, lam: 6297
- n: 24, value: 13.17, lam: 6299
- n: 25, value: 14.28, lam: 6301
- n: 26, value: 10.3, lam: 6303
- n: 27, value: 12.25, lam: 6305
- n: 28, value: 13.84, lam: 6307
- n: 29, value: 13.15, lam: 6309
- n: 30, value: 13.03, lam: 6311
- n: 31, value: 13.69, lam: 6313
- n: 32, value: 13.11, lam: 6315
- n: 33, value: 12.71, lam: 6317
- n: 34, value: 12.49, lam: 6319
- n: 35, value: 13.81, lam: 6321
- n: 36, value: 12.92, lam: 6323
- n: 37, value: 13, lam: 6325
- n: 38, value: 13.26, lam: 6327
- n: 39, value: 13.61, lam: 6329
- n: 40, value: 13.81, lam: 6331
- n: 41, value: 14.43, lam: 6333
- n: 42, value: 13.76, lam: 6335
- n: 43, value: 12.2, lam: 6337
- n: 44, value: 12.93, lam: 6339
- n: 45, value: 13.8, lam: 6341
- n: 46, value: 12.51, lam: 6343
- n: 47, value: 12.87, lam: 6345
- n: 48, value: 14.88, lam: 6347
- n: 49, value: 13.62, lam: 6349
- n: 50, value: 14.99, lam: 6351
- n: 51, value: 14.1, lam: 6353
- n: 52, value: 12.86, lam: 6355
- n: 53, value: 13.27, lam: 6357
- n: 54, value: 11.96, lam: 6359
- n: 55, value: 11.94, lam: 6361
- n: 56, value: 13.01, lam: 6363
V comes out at 0.4 angstrom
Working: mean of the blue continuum 12.7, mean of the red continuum 13.5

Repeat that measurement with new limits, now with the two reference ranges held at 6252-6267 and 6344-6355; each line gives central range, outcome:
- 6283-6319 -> -0.7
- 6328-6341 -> 0.1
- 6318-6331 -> 0.1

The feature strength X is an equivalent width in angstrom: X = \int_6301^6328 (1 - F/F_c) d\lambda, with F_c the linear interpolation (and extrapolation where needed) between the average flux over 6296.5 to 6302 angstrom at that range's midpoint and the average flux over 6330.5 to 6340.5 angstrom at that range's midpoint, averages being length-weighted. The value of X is 1.0 angstrom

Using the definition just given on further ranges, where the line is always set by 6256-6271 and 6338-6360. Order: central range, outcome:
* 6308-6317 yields -0.4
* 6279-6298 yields -1.0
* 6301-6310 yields -0.1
